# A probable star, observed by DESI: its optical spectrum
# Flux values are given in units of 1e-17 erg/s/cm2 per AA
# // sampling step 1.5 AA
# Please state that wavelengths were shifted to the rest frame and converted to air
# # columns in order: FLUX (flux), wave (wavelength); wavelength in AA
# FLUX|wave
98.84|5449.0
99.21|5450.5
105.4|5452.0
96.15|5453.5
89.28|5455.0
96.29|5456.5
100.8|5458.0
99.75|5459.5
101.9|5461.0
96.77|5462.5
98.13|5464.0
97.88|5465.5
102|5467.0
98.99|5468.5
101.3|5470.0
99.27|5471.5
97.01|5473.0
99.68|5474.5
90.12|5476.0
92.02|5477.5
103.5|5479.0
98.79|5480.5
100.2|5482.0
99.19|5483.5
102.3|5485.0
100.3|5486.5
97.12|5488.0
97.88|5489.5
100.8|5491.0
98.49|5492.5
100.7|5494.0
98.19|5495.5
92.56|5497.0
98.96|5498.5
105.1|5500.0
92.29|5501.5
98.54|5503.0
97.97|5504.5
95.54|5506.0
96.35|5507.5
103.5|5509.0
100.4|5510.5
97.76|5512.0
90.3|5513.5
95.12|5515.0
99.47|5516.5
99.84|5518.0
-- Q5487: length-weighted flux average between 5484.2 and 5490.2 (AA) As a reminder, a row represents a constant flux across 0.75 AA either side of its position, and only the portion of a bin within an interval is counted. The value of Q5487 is 99.4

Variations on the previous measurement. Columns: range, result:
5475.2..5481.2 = 96.1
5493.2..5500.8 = 99.1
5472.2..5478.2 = 94.8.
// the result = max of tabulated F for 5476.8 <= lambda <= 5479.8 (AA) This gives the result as 103.5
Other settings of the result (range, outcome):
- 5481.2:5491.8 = 102.3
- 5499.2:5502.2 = 105.1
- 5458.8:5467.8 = 102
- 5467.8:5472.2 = 101.3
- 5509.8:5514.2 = 100.4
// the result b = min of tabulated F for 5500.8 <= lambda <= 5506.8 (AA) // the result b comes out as 92.29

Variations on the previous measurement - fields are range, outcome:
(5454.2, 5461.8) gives 89.28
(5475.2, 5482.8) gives 90.12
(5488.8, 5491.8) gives 97.88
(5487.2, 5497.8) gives 92.56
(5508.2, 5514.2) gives 90.3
